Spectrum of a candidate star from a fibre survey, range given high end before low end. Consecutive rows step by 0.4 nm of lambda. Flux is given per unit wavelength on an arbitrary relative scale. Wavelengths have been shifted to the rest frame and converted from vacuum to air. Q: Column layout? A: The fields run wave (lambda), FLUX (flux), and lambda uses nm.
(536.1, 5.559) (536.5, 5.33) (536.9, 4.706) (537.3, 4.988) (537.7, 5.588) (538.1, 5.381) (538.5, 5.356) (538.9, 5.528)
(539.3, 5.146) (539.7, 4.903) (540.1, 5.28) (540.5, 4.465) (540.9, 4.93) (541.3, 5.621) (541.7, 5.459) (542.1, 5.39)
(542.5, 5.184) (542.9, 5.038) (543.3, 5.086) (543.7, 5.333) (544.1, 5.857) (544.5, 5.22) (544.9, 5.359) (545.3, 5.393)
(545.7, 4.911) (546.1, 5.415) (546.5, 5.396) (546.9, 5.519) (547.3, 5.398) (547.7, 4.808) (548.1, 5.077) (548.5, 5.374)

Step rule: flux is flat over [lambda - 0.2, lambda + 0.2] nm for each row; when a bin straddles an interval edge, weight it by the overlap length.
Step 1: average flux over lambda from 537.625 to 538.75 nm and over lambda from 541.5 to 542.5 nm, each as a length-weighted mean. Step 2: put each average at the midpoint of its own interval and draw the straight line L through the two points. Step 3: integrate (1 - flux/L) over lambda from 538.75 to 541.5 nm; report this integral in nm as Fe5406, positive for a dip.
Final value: 0.145 nm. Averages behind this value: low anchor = 5.43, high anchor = 5.38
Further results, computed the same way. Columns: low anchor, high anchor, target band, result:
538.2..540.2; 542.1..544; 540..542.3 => 0.02 nm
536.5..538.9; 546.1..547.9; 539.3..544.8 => 0.06 nm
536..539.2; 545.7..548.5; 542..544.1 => 0.00 nm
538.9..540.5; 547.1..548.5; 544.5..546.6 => -0.07 nm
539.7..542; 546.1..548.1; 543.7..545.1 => -0.07 nm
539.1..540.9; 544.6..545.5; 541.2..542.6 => -0.09 nm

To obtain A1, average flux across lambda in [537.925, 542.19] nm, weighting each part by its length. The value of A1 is 5.22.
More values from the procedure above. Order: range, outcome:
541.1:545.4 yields 5.36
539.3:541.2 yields 4.96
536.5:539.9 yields 5.21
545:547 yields 5.32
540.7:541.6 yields 5.3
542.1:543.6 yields 5.16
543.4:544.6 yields 5.46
